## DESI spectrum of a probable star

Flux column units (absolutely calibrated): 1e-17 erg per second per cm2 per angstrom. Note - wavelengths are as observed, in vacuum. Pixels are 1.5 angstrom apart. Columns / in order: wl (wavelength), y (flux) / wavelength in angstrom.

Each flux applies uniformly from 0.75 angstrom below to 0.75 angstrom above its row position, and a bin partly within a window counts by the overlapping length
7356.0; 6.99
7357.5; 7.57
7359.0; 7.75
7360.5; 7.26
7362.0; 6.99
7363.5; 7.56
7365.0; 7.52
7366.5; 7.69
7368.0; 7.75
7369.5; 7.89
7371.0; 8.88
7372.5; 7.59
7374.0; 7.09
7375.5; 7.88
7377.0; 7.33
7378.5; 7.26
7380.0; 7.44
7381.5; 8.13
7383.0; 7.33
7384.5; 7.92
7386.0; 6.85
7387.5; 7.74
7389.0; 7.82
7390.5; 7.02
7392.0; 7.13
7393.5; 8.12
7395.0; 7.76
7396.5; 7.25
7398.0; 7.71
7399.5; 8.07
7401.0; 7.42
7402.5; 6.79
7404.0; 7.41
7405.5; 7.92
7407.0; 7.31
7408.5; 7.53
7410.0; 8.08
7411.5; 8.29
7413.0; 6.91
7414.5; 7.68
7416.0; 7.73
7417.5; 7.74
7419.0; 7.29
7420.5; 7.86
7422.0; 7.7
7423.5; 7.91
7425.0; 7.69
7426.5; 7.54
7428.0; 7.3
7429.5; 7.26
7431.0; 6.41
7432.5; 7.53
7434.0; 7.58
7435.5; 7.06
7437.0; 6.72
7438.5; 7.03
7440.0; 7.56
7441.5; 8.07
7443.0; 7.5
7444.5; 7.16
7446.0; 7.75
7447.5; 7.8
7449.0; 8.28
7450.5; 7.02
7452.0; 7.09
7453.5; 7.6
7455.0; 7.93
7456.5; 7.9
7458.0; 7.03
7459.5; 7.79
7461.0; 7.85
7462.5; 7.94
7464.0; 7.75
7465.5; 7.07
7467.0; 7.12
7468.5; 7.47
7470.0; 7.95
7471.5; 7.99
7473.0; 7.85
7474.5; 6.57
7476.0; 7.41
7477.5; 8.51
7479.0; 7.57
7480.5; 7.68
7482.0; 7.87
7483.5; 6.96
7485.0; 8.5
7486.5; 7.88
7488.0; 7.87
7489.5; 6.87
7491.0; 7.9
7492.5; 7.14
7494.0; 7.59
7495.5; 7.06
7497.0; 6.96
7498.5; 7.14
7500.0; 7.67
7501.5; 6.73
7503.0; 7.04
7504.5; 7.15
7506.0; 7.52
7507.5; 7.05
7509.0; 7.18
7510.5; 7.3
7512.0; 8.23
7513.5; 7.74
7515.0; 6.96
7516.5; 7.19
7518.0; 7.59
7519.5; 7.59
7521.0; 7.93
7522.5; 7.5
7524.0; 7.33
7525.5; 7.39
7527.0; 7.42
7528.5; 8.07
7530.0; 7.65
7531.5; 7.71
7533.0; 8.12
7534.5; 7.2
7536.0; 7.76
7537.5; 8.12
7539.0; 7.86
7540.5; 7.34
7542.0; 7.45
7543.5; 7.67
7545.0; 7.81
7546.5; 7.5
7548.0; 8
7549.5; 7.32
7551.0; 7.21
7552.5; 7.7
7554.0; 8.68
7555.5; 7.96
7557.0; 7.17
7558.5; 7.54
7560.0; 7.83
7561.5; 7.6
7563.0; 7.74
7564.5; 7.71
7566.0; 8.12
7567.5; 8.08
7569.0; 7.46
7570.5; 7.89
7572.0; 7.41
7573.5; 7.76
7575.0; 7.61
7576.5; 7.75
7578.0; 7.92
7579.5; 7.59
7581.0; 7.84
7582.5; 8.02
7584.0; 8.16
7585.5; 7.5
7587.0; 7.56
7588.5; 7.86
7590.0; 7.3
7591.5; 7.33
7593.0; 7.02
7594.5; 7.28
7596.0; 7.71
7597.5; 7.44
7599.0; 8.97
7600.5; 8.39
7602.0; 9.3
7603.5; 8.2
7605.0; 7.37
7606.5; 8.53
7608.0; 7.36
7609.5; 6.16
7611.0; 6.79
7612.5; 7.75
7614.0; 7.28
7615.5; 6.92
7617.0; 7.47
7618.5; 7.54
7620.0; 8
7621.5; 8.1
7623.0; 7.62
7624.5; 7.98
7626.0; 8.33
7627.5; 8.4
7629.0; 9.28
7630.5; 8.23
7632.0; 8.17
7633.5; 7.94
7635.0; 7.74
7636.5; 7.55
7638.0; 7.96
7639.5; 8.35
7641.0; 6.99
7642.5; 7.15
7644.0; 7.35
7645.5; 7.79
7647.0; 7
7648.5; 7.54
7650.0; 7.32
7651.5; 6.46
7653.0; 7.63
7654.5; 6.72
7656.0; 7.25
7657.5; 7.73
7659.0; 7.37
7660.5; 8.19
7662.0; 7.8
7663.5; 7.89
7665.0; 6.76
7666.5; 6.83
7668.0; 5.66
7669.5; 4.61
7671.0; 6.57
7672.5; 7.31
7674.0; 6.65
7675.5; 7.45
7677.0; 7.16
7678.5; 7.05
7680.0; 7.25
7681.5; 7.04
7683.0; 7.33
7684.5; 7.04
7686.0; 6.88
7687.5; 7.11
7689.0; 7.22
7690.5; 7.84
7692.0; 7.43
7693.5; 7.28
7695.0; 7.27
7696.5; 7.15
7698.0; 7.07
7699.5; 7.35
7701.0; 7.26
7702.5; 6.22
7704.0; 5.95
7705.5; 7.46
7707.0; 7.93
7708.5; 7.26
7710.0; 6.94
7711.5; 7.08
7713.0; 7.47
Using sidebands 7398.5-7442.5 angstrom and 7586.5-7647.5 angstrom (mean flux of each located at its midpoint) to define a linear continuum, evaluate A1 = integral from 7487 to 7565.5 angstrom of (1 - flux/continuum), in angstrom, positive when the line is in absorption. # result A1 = 1.0 angstrom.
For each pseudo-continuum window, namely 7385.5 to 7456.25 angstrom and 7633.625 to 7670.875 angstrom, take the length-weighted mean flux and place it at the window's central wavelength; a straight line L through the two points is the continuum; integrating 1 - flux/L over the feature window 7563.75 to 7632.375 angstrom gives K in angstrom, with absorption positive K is -4.6 angstrom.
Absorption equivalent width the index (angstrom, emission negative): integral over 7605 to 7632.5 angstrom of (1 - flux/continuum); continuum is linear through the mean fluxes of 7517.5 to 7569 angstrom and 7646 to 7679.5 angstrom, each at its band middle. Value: -1.79 angstrom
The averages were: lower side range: 7.69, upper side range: 7.05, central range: 7.76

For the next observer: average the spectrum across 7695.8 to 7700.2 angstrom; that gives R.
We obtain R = 7.19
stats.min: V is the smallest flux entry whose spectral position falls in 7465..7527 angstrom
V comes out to 6.57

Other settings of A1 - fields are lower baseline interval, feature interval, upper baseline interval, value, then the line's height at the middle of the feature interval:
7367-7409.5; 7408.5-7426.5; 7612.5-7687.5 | -0.3 angstrom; 7.57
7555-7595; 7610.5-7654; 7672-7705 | -1.7 angstrom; 7.38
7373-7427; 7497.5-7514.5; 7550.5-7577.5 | 0.8 angstrom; 7.68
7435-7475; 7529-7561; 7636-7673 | -1.4 angstrom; 7.37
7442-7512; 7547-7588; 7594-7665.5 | -0.7 angstrom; 7.62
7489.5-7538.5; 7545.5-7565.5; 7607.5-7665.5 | -0.5 angstrom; 7.5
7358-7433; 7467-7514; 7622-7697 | 0.0 angstrom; 7.49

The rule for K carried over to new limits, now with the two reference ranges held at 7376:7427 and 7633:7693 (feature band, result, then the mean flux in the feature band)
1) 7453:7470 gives -0.2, 7.6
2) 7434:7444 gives 0.3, 7.34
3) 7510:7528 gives -0.3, 7.52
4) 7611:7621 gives -0.2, 7.46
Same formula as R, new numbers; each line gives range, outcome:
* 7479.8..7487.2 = 7.78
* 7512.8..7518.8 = 7.37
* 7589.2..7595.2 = 7.24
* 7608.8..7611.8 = 6.5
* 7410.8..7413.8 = 7.59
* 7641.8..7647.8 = 7.33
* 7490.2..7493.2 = 7.52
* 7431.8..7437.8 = 7.22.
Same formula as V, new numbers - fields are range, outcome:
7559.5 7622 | 6.16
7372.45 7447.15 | 6.41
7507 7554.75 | 6.96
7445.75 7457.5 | 7.02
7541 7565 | 7.17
